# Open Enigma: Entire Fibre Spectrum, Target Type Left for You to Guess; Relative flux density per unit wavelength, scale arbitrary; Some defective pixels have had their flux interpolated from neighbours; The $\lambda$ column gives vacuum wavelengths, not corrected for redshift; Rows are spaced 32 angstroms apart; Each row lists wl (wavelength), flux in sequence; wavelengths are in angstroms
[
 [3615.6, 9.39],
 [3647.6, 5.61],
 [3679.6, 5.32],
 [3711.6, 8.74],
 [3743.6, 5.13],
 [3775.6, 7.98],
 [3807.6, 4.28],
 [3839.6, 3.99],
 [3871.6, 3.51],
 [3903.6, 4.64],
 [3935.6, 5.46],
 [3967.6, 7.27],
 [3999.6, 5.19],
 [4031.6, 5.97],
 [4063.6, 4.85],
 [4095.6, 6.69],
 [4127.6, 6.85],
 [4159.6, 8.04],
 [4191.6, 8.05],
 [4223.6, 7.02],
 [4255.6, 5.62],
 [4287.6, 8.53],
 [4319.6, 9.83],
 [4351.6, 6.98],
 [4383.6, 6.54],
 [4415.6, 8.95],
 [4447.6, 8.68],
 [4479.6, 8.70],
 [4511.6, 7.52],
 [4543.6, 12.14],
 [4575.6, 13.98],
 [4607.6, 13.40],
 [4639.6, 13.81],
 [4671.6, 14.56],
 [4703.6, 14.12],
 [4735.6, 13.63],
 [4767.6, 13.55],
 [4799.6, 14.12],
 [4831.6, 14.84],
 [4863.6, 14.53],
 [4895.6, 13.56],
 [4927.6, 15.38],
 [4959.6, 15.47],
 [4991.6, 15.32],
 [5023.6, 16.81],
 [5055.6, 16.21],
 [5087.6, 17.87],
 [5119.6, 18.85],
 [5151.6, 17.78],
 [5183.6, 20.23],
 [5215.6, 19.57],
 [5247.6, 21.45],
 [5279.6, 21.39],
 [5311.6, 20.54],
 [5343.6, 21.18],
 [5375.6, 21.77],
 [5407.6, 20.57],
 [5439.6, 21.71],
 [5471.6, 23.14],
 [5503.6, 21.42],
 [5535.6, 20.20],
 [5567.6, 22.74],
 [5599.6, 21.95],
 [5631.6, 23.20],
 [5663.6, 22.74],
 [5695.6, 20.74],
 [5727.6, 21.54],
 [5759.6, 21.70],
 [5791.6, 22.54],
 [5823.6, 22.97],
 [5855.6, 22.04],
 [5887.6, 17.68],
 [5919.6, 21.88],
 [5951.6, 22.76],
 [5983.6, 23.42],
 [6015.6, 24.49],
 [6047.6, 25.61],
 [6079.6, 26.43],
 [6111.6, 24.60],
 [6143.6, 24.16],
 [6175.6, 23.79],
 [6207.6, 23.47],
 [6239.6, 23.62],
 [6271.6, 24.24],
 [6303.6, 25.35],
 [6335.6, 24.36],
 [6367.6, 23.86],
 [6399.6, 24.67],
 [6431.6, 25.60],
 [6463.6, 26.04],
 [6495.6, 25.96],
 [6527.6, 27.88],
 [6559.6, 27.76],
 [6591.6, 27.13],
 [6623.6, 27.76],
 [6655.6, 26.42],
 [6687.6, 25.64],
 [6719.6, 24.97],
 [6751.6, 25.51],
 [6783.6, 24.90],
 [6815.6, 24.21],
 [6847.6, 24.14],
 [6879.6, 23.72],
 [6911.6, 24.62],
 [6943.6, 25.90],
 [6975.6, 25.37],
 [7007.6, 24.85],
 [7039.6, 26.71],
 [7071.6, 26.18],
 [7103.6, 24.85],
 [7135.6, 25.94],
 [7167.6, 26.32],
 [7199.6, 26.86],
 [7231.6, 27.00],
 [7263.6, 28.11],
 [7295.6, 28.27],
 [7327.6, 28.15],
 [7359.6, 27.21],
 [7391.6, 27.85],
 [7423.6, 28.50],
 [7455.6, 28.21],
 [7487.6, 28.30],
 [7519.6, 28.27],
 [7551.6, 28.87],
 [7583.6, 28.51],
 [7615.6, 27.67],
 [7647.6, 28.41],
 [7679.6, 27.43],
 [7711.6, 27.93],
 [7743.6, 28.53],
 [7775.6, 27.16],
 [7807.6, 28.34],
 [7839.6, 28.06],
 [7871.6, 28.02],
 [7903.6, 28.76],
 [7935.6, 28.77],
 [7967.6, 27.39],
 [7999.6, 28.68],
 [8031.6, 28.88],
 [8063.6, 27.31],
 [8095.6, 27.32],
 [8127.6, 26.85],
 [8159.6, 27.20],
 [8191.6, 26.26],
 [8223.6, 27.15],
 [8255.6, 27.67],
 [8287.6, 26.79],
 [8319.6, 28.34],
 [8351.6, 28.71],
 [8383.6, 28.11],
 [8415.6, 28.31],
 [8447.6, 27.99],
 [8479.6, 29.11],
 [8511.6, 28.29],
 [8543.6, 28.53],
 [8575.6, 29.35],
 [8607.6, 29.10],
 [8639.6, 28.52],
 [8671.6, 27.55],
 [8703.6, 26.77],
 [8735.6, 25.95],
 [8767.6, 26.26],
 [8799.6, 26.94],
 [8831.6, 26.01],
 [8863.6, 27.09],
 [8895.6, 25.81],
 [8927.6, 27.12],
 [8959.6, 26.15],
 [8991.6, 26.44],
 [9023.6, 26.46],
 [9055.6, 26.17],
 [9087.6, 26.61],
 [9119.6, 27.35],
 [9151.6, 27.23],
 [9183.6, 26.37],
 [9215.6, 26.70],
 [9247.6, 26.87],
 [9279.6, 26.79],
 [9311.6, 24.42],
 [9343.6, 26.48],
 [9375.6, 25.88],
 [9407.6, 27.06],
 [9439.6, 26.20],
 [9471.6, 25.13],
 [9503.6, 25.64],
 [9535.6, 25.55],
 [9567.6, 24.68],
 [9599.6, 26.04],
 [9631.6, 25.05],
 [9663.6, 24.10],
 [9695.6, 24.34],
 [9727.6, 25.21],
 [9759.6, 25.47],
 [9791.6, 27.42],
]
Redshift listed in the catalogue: 0.14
